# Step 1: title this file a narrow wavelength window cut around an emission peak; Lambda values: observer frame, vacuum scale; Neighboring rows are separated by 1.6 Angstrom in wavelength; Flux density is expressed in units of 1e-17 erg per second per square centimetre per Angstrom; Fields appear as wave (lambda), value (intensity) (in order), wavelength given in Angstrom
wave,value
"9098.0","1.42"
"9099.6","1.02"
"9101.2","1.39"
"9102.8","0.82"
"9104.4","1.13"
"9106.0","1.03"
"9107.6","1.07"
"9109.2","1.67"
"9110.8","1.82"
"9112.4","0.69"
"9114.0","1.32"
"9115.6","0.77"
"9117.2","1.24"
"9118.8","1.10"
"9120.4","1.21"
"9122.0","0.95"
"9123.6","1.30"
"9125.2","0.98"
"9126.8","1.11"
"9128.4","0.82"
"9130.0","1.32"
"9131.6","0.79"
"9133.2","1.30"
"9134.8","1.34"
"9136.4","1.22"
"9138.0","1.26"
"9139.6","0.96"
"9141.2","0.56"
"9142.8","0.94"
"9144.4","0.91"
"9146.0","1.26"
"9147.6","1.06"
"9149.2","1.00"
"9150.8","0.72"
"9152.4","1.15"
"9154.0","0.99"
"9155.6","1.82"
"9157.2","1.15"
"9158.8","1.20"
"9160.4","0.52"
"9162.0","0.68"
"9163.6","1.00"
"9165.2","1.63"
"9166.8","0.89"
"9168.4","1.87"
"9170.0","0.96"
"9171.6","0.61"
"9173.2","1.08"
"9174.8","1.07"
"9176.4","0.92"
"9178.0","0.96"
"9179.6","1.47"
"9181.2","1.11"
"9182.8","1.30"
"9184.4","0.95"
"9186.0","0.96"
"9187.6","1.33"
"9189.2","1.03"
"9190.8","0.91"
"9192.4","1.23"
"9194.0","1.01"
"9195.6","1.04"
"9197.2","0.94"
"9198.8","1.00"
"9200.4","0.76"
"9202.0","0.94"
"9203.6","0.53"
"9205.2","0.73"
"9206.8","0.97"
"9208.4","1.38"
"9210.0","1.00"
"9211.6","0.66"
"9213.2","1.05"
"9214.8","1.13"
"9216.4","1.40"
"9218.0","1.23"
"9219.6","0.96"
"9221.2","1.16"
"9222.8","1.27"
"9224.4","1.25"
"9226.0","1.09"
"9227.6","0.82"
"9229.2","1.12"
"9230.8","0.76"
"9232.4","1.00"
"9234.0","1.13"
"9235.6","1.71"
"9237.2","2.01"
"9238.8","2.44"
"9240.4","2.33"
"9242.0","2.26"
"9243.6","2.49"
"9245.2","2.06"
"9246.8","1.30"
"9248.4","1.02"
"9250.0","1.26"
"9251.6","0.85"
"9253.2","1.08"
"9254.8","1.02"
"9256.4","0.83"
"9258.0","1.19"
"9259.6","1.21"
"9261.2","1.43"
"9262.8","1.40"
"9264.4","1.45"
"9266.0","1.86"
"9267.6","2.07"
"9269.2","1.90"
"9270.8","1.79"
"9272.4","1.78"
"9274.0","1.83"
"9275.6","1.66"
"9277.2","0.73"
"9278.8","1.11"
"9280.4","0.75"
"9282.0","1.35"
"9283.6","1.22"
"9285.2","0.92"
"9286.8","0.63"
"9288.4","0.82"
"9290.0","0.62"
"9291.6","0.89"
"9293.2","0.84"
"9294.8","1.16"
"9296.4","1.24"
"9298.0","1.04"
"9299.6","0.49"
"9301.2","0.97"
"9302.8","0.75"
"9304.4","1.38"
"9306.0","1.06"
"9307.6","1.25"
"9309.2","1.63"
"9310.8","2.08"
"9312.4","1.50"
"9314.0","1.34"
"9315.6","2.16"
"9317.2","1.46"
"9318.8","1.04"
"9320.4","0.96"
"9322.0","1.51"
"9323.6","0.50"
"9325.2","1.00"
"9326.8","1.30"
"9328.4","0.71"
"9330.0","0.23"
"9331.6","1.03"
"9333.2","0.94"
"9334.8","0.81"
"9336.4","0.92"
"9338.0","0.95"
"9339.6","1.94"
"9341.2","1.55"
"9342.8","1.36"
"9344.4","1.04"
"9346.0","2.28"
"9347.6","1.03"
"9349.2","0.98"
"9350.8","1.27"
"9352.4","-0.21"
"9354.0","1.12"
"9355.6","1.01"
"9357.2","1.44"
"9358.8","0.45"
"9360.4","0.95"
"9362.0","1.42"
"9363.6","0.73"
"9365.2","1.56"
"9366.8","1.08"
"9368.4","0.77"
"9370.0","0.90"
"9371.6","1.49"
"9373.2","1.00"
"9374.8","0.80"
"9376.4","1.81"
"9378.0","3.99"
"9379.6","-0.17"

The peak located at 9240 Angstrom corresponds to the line H-alpha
